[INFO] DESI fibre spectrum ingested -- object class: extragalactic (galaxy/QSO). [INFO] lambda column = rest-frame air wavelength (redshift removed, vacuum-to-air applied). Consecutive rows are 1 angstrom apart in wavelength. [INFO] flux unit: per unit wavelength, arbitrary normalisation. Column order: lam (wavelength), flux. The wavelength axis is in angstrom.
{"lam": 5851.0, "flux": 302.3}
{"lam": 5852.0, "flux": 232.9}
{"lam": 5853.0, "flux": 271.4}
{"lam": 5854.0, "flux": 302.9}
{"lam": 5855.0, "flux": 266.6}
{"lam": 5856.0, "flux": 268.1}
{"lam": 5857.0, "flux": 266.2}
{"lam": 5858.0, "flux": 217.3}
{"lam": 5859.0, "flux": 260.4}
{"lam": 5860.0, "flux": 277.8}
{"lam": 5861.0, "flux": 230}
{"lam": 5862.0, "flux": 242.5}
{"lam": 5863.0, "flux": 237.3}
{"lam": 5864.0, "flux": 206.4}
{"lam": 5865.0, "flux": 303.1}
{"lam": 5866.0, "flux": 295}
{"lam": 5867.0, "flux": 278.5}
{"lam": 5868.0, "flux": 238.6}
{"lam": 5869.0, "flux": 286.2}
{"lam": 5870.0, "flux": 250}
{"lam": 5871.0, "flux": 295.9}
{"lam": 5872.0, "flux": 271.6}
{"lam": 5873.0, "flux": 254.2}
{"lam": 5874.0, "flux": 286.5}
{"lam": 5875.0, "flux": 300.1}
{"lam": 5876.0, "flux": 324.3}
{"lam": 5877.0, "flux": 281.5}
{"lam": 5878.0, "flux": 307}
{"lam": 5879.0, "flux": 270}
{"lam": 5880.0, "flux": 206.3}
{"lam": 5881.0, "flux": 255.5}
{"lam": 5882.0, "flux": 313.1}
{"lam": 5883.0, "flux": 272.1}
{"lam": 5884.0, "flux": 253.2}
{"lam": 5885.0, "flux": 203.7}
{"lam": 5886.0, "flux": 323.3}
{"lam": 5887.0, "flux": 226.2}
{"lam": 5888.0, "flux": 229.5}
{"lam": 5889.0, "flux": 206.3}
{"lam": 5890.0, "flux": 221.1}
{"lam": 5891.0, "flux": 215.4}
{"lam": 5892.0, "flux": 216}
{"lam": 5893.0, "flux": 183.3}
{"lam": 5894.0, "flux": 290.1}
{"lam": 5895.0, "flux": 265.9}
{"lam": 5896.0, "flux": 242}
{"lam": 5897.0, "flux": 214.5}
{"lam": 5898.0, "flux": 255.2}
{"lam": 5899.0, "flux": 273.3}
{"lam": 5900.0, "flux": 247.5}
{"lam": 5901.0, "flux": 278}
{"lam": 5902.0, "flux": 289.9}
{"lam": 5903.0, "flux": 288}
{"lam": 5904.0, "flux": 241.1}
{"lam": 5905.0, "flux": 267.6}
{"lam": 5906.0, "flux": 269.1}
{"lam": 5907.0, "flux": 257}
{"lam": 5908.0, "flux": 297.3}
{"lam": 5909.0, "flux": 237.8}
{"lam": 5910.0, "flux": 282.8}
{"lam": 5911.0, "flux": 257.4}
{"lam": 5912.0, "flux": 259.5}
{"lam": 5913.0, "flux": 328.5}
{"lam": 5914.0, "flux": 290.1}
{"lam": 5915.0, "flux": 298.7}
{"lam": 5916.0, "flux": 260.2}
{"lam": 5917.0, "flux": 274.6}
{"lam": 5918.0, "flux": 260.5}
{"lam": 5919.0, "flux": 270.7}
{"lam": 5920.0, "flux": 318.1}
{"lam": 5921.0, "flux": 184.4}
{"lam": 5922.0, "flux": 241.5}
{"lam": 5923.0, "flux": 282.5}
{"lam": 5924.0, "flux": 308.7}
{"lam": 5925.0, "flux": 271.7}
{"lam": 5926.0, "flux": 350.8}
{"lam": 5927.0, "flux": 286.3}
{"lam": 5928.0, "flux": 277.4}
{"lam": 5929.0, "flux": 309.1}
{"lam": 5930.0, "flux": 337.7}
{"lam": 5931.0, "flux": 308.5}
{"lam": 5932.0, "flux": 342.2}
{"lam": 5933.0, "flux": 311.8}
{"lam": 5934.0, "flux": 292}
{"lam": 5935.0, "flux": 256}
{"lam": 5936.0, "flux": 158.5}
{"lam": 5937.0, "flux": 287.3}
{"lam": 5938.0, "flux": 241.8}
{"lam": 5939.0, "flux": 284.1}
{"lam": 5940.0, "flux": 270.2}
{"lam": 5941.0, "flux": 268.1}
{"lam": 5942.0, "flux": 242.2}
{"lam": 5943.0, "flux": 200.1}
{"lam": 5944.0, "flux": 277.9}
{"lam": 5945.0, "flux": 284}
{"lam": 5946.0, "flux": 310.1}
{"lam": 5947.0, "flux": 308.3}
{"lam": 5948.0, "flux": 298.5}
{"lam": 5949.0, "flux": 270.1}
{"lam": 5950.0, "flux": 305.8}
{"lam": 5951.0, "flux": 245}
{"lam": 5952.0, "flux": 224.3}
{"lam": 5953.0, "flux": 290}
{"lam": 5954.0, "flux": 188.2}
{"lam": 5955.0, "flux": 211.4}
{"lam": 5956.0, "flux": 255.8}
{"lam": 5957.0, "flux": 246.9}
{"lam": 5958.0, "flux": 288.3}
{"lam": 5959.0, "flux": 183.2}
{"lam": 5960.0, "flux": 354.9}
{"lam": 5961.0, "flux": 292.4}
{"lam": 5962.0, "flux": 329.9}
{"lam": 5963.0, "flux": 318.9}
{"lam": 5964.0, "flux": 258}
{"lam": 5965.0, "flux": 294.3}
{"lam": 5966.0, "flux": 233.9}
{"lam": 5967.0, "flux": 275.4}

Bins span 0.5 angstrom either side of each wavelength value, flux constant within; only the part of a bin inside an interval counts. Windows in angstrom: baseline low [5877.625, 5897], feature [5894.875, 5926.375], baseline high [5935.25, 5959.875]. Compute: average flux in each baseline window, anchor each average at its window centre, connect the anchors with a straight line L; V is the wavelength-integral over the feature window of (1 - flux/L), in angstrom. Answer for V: -2.5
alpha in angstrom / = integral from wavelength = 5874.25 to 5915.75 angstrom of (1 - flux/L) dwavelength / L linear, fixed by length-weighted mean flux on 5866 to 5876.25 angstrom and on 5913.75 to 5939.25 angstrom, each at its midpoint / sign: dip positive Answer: 2.6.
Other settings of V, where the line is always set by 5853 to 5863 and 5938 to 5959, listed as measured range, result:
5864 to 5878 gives -1.1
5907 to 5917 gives -0.7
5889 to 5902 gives 0.9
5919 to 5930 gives -1.0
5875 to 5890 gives -0.2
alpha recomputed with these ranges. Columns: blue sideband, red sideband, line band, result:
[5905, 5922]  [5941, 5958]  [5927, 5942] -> -0.88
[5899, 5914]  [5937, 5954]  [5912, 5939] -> -1.20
